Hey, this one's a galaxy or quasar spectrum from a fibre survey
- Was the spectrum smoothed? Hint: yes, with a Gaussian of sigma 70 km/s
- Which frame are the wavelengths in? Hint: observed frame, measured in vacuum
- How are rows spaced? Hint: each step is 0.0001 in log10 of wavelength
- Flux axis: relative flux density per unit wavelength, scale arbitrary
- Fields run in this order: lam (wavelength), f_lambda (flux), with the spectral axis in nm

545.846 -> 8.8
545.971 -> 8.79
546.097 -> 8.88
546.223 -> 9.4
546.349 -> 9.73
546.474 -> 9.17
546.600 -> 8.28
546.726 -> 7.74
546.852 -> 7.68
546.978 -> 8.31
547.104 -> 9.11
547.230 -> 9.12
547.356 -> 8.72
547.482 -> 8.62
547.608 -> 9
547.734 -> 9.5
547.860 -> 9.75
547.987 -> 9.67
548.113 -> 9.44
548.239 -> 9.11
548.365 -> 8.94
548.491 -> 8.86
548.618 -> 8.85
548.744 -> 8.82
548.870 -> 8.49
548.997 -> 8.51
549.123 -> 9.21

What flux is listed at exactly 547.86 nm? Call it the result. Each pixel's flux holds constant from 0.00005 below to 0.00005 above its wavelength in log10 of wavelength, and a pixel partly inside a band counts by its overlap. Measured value 9.75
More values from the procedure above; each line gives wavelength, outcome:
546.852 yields 7.68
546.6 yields 8.28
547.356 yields 8.72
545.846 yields 8.8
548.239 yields 9.11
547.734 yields 9.5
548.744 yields 8.82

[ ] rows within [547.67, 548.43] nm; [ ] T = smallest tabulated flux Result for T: 8.94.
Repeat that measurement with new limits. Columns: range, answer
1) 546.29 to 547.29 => 7.68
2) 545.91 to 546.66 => 8.28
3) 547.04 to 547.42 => 8.72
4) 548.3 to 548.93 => 8.49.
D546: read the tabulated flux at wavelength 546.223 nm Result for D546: 9.4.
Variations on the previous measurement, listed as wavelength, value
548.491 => 8.86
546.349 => 9.73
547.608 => 9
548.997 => 8.51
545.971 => 8.79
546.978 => 8.31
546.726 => 7.74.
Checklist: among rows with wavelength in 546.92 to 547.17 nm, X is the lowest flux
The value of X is 8.31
